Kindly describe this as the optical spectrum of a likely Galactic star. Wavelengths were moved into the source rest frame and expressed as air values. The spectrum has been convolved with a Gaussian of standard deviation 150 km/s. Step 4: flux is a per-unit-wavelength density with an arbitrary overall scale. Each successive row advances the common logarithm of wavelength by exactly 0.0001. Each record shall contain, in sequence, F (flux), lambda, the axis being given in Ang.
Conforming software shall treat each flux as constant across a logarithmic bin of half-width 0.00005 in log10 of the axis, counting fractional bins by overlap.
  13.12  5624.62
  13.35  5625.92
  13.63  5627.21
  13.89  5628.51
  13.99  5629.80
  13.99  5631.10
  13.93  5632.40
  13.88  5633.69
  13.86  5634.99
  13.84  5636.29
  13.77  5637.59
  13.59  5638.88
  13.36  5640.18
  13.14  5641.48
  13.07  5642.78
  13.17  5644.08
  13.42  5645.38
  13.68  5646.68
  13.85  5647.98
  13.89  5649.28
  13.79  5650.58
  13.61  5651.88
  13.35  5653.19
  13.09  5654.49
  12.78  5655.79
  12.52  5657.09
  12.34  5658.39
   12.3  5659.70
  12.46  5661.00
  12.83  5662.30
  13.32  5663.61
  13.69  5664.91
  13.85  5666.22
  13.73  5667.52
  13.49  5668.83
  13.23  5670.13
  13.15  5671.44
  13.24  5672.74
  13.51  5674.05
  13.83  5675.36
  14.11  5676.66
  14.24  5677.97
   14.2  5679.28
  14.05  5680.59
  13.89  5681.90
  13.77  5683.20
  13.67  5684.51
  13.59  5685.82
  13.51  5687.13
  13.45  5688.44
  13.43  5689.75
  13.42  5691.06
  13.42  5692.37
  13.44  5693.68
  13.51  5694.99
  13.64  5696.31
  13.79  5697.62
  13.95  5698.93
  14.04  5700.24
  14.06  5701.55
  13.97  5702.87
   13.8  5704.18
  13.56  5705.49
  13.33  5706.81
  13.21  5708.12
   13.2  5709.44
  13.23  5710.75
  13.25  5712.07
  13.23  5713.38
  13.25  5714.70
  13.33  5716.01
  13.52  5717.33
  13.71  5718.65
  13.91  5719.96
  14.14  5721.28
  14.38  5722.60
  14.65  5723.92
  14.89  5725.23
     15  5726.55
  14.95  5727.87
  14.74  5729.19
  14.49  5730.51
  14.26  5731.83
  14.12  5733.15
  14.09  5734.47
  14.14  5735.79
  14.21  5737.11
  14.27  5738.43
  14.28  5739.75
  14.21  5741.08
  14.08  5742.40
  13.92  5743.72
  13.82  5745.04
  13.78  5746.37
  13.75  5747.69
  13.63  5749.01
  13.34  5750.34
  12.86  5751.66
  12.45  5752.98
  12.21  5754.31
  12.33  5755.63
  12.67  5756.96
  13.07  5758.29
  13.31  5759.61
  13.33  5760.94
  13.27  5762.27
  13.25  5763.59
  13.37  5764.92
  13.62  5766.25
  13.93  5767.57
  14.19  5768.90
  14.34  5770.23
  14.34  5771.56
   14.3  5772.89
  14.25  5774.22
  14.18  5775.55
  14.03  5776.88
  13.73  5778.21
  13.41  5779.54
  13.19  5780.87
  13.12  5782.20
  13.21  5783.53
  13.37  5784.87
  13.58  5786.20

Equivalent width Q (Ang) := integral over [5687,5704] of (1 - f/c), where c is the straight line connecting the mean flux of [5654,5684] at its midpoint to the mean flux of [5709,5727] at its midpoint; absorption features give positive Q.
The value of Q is -0.1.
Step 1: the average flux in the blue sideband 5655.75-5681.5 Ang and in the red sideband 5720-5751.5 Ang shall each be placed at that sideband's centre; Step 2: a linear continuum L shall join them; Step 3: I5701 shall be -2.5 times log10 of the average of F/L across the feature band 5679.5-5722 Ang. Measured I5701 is 0.01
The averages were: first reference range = 13.4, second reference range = 14.2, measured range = 13.6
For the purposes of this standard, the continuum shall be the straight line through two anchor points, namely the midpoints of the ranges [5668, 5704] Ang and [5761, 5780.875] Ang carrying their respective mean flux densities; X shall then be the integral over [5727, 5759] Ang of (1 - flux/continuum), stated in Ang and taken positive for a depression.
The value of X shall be 0.1 Ang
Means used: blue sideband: 13.7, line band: 13.7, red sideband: 13.8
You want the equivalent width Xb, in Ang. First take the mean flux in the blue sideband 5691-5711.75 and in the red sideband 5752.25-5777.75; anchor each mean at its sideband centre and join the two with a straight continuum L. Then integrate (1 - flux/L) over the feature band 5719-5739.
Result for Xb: -1.26 Ang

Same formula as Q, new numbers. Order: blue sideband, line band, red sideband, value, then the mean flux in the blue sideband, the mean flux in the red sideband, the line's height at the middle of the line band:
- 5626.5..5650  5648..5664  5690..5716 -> 0.68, 13.7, 13.5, 13.6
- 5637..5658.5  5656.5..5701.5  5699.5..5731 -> 0.36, 13.3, 13.9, 13.6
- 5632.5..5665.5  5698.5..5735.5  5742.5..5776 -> -1.40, 13.3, 13.5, 13.4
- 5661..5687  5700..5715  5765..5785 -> 0.20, 13.6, 13.8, 13.7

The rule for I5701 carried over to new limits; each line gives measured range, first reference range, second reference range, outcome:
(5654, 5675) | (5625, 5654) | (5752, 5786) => 0.04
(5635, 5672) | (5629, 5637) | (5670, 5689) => 0.04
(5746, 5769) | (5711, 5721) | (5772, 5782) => 0.04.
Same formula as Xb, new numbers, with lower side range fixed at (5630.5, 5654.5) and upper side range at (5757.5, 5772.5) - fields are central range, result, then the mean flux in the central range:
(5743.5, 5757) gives 0.5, 13.2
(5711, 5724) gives -0.1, 13.7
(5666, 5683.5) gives -0.2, 13.7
